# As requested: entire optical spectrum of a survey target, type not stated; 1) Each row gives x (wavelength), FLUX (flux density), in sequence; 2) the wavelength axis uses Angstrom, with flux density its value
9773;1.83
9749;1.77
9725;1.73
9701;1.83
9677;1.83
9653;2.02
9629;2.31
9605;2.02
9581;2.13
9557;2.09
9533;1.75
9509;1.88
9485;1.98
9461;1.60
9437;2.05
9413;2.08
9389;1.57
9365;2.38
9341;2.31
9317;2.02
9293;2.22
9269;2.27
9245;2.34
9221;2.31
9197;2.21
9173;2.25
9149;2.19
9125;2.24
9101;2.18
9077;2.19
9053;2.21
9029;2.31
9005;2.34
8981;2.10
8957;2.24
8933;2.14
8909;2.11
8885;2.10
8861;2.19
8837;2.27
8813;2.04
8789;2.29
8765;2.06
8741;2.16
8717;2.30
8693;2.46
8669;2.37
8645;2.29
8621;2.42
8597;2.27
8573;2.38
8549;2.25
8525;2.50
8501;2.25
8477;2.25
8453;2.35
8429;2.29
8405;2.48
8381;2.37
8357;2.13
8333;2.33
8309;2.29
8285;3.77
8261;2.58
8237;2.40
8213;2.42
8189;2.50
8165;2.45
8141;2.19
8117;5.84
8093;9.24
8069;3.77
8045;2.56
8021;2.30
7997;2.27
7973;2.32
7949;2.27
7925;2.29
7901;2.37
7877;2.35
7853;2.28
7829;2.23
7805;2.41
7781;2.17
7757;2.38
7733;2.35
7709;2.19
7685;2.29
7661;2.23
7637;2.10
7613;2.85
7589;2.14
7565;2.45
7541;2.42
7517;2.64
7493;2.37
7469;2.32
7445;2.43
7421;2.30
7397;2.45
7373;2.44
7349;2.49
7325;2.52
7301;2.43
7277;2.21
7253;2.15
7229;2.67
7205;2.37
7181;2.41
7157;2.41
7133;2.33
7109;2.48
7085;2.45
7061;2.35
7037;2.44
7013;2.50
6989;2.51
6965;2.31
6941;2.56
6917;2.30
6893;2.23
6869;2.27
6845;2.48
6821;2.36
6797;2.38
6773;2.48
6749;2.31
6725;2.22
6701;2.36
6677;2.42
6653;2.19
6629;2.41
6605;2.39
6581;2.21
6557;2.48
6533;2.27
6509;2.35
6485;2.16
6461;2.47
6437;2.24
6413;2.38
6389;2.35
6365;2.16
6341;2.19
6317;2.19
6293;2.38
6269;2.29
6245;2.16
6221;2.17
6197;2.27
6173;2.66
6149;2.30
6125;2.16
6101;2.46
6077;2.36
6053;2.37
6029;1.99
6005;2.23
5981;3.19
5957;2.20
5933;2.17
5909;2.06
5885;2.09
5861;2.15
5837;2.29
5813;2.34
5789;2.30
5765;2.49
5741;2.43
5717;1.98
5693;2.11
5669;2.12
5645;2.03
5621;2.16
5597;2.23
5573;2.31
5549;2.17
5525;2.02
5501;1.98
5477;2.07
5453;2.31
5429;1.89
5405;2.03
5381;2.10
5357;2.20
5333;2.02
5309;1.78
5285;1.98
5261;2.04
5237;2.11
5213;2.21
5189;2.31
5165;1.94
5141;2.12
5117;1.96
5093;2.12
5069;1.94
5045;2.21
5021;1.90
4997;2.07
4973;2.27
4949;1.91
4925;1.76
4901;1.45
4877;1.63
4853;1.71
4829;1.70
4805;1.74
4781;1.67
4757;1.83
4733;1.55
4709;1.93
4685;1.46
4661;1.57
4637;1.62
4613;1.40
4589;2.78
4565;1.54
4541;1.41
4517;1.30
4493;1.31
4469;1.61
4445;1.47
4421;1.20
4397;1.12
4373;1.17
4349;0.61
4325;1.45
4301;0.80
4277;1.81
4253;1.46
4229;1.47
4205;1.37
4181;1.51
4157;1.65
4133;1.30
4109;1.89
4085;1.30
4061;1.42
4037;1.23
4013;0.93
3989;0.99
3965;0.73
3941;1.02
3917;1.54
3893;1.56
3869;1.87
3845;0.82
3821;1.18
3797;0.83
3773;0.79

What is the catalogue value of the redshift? 0.23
